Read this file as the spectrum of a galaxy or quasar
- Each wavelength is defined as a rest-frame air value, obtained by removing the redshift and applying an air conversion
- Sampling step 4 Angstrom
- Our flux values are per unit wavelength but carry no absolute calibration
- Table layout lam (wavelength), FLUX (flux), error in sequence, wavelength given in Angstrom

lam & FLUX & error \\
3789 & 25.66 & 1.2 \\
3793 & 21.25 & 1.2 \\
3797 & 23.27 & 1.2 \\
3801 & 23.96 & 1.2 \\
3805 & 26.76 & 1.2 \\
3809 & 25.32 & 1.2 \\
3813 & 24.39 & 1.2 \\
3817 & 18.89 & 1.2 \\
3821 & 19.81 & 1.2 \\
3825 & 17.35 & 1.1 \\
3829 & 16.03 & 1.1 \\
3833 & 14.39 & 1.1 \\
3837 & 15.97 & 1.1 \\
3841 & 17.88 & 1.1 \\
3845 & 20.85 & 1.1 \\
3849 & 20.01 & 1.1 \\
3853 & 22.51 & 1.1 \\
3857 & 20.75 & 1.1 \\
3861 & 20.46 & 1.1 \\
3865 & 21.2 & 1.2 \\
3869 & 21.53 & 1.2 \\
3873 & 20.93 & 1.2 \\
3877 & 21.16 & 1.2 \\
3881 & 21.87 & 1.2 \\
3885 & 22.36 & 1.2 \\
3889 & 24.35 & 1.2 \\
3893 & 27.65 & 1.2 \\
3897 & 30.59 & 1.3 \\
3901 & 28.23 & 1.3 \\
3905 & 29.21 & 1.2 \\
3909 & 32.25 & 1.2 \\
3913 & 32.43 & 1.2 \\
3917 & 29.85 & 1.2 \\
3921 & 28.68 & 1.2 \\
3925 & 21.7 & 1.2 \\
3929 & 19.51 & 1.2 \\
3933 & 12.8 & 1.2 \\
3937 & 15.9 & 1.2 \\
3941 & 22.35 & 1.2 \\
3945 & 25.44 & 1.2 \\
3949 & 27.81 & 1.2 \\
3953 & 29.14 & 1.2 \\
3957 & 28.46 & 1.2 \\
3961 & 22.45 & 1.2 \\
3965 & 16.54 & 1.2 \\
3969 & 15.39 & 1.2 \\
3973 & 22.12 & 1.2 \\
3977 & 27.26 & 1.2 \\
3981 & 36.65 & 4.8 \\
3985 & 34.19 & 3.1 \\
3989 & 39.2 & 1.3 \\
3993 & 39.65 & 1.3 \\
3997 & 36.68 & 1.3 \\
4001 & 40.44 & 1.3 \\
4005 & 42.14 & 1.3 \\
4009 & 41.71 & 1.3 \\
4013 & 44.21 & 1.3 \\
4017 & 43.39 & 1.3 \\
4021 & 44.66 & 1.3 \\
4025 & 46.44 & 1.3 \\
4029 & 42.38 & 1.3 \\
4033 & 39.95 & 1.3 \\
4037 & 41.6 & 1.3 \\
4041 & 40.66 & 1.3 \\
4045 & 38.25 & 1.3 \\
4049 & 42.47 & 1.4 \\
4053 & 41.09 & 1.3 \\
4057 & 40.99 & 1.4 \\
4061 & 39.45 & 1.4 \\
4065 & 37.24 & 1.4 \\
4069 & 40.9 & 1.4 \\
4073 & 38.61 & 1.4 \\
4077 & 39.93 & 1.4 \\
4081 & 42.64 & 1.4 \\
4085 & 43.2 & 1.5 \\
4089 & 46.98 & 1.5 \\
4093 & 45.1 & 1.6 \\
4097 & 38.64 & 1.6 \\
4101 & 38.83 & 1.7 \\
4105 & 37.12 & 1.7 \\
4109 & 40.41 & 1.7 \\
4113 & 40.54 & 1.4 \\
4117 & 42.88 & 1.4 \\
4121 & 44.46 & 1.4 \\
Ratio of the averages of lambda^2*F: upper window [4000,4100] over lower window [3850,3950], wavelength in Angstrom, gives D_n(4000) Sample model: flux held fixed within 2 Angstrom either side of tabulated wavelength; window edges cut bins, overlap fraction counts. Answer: 1.87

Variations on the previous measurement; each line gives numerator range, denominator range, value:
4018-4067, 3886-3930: 1.59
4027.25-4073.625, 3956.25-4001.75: 1.41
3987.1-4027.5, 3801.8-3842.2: 2.32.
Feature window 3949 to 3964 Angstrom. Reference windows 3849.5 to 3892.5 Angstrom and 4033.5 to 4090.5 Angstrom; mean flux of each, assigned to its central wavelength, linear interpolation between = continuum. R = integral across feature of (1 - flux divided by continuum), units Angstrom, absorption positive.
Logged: 2.06 Angstrom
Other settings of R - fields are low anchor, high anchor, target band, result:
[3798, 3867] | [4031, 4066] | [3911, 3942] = 6.4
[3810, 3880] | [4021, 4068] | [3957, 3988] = 7.3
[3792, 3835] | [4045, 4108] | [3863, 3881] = 2.9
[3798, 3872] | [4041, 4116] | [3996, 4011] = -2.6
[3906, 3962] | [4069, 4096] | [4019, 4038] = -3.7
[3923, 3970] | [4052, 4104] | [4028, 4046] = -2.9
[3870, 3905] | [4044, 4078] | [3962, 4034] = -2.6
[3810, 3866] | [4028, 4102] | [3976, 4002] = -2.1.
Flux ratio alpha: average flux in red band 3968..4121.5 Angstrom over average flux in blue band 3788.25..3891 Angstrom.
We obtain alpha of 1.88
